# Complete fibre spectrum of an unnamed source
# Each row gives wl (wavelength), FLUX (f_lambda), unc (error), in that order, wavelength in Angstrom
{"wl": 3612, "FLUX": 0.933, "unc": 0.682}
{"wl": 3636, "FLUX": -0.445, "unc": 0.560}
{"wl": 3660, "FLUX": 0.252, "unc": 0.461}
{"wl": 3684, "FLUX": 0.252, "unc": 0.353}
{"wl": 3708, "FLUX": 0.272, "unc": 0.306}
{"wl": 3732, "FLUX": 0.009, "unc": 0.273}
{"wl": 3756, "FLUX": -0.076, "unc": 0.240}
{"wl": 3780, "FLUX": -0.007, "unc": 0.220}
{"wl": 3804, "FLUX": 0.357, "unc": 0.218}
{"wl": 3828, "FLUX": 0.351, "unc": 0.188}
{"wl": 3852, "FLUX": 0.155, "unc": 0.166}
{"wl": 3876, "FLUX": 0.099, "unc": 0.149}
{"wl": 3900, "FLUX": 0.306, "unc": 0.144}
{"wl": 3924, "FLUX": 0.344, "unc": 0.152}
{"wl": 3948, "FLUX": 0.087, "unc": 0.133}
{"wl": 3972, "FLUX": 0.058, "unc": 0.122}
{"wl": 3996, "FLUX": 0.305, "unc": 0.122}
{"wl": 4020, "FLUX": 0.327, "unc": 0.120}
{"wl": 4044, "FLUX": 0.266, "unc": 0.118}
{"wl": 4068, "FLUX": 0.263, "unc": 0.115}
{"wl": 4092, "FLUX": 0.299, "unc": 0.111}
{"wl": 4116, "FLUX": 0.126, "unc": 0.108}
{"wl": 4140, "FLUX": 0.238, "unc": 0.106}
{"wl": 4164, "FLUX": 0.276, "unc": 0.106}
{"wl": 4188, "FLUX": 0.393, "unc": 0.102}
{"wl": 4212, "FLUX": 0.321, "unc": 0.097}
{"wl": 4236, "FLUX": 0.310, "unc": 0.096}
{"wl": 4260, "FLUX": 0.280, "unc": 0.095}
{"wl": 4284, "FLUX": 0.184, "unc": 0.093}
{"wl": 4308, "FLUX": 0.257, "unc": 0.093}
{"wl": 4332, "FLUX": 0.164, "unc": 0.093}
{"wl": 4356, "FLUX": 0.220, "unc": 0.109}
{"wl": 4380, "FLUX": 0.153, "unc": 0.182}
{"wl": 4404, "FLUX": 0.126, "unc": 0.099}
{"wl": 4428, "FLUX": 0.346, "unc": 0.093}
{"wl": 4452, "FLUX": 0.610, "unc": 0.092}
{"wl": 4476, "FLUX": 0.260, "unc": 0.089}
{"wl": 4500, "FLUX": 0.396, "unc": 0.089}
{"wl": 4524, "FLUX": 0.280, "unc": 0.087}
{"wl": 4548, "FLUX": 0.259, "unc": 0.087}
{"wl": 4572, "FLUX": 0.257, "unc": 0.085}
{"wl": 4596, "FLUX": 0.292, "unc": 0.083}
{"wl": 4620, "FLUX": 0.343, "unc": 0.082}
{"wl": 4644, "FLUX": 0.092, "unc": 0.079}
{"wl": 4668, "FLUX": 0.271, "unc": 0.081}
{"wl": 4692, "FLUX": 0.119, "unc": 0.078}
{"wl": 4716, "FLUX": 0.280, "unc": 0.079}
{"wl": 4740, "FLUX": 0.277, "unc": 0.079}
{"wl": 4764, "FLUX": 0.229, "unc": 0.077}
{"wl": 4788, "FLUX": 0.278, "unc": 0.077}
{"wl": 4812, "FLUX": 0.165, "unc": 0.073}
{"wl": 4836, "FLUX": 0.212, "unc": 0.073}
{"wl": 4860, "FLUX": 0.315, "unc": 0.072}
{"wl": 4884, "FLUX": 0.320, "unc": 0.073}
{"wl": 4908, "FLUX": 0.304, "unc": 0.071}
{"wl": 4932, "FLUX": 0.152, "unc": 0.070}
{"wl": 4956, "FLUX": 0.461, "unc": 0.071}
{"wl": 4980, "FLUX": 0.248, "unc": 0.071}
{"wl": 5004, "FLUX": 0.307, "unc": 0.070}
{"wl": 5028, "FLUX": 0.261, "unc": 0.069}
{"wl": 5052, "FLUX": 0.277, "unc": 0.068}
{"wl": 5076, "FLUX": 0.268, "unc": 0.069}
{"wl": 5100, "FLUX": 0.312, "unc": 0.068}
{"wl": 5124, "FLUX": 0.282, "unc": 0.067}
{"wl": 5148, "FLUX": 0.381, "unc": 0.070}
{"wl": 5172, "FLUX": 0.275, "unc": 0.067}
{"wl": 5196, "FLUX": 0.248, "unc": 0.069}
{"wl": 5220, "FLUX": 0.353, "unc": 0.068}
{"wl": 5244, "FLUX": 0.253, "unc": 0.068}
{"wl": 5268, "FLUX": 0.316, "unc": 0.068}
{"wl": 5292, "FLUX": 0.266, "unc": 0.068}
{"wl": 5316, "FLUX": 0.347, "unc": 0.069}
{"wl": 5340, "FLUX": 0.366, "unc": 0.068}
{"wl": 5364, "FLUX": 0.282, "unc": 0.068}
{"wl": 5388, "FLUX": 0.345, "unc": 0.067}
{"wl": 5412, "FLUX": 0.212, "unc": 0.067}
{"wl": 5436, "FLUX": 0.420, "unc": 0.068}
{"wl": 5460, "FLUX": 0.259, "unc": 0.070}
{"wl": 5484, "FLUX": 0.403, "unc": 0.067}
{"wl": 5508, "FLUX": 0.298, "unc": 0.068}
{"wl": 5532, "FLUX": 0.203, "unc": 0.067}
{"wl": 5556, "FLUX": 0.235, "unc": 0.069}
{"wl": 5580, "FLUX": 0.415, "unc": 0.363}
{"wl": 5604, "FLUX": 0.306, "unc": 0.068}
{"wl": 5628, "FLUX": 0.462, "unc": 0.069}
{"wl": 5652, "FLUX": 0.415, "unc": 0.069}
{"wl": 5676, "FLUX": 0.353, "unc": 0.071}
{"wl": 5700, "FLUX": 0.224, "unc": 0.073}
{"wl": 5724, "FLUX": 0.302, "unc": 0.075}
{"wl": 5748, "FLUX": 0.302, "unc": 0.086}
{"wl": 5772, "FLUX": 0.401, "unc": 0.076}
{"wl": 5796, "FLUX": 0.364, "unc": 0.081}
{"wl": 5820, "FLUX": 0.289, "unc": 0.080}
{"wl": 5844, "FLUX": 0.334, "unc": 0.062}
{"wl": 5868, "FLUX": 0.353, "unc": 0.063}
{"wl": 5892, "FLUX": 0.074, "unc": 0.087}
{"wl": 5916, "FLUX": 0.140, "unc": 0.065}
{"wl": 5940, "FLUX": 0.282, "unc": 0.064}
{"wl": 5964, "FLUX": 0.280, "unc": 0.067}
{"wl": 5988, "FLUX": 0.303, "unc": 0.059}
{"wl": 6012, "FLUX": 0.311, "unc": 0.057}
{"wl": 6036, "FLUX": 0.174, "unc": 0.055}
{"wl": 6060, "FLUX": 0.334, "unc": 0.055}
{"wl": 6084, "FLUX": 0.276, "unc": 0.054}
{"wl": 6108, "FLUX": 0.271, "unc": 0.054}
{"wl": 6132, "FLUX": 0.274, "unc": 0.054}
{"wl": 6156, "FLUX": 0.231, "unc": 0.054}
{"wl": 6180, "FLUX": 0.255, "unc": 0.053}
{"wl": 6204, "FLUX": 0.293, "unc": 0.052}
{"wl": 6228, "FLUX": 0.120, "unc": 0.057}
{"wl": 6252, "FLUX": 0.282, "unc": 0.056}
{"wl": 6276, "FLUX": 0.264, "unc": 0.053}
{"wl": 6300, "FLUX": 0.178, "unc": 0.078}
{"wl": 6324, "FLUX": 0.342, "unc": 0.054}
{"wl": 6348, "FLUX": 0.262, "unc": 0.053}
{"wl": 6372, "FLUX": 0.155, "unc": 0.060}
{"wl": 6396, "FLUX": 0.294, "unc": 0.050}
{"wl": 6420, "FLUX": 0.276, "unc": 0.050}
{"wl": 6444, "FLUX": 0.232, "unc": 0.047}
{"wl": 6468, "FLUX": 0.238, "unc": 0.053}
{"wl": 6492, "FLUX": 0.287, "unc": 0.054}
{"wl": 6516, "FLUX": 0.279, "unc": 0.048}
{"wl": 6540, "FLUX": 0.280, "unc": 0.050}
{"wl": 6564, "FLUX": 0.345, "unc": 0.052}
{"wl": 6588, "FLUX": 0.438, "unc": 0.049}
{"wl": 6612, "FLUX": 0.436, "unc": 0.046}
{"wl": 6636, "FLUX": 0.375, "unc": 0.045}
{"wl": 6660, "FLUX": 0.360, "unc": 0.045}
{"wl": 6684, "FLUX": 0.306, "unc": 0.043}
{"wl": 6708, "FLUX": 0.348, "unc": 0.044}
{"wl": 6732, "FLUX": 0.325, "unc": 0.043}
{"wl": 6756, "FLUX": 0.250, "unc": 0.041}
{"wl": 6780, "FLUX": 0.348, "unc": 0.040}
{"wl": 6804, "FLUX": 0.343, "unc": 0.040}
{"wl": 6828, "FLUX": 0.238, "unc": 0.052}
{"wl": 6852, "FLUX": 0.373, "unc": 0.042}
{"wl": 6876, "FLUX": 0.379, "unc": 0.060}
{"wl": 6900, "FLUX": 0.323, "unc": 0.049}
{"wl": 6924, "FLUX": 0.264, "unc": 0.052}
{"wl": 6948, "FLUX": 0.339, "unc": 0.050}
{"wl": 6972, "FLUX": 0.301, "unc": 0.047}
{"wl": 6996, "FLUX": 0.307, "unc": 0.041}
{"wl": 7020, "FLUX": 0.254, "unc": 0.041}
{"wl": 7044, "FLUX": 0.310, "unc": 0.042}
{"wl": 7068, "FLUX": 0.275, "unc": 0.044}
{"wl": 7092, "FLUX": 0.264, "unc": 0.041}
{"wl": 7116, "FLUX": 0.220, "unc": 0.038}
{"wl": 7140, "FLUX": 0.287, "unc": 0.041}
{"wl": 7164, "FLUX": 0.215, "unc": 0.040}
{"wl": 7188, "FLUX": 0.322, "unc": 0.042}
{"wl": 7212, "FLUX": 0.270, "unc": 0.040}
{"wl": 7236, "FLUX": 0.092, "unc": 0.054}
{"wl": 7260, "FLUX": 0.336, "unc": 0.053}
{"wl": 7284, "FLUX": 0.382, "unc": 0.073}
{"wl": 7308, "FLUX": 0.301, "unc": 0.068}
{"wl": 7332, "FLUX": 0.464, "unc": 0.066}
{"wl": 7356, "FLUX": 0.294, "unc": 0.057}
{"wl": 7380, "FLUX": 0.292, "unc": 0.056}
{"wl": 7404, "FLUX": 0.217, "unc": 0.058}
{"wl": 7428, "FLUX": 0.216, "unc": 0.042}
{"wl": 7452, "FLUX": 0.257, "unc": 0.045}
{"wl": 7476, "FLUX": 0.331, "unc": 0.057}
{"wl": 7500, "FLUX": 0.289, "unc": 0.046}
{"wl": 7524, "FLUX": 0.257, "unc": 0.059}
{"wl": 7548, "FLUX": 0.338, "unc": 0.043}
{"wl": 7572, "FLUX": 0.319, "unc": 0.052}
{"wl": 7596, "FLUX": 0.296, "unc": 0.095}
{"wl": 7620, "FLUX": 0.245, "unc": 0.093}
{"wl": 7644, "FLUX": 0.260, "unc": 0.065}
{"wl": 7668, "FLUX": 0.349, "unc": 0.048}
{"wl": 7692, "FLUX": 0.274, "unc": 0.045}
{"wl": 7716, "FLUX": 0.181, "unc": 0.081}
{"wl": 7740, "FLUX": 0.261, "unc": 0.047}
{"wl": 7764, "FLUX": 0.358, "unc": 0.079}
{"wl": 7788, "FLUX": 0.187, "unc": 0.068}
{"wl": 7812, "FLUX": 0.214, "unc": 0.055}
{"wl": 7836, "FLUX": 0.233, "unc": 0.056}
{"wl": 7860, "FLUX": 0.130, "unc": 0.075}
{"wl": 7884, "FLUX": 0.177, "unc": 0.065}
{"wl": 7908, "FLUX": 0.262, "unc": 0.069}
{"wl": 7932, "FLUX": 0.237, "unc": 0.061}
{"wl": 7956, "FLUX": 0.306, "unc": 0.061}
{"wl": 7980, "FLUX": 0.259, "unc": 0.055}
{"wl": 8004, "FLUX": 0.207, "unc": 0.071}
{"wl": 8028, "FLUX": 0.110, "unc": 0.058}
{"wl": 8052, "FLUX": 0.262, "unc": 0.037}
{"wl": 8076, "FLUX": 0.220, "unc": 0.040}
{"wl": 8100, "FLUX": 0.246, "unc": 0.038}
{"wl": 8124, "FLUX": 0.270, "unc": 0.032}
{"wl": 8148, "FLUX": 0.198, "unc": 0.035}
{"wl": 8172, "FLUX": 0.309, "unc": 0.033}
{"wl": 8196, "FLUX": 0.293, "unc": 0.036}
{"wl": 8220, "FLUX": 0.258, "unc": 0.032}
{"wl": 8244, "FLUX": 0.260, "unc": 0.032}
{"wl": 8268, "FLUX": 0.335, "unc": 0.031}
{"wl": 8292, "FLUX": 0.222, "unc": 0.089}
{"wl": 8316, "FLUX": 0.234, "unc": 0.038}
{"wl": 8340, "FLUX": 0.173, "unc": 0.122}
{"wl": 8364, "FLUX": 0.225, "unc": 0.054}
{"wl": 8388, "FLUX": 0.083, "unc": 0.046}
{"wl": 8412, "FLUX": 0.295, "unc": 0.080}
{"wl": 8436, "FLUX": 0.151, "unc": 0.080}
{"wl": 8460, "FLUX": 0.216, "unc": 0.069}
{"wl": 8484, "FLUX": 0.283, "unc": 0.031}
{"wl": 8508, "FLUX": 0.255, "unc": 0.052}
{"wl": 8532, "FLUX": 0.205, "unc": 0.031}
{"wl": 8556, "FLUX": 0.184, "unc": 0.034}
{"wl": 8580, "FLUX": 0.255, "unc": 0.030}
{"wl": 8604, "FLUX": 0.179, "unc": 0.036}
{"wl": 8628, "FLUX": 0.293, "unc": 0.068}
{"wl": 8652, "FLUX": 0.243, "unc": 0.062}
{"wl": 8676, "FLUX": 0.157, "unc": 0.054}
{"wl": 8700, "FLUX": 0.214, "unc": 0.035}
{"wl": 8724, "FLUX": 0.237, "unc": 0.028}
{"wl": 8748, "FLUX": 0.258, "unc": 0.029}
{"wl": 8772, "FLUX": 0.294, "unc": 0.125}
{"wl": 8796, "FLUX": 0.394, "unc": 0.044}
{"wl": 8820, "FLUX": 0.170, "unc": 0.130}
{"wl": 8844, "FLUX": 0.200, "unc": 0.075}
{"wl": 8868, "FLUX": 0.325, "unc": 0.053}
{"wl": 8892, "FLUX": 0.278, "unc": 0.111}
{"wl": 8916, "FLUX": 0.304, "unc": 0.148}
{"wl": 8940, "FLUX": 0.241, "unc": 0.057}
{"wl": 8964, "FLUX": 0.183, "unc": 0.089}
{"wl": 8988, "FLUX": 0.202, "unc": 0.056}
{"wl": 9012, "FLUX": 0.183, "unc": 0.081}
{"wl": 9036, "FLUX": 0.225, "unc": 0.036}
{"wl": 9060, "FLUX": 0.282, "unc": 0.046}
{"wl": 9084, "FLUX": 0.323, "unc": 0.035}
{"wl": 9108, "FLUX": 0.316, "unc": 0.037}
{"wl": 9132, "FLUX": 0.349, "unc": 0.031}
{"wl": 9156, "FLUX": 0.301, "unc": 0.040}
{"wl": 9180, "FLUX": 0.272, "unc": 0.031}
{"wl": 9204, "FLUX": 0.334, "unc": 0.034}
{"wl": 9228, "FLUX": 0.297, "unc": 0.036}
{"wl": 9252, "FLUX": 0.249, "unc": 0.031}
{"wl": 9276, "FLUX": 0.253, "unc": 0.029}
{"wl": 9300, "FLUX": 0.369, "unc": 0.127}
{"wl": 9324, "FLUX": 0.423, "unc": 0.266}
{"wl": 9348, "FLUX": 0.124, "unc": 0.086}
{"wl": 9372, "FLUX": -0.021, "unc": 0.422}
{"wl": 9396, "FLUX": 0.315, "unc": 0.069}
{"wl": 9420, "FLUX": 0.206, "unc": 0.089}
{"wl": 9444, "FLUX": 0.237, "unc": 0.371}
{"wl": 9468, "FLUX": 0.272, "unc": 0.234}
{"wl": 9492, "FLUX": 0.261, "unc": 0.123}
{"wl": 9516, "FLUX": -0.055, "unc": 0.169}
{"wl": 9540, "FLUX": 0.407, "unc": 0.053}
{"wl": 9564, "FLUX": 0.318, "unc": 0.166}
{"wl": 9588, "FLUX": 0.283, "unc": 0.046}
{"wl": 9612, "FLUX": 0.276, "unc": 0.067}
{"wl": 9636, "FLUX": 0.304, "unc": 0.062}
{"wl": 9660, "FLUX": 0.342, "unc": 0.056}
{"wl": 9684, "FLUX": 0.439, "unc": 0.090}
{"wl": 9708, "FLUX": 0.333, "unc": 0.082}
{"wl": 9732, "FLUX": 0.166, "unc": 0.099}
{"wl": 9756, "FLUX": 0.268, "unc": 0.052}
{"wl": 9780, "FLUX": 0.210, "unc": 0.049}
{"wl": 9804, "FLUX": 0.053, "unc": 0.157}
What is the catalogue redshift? 1.36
